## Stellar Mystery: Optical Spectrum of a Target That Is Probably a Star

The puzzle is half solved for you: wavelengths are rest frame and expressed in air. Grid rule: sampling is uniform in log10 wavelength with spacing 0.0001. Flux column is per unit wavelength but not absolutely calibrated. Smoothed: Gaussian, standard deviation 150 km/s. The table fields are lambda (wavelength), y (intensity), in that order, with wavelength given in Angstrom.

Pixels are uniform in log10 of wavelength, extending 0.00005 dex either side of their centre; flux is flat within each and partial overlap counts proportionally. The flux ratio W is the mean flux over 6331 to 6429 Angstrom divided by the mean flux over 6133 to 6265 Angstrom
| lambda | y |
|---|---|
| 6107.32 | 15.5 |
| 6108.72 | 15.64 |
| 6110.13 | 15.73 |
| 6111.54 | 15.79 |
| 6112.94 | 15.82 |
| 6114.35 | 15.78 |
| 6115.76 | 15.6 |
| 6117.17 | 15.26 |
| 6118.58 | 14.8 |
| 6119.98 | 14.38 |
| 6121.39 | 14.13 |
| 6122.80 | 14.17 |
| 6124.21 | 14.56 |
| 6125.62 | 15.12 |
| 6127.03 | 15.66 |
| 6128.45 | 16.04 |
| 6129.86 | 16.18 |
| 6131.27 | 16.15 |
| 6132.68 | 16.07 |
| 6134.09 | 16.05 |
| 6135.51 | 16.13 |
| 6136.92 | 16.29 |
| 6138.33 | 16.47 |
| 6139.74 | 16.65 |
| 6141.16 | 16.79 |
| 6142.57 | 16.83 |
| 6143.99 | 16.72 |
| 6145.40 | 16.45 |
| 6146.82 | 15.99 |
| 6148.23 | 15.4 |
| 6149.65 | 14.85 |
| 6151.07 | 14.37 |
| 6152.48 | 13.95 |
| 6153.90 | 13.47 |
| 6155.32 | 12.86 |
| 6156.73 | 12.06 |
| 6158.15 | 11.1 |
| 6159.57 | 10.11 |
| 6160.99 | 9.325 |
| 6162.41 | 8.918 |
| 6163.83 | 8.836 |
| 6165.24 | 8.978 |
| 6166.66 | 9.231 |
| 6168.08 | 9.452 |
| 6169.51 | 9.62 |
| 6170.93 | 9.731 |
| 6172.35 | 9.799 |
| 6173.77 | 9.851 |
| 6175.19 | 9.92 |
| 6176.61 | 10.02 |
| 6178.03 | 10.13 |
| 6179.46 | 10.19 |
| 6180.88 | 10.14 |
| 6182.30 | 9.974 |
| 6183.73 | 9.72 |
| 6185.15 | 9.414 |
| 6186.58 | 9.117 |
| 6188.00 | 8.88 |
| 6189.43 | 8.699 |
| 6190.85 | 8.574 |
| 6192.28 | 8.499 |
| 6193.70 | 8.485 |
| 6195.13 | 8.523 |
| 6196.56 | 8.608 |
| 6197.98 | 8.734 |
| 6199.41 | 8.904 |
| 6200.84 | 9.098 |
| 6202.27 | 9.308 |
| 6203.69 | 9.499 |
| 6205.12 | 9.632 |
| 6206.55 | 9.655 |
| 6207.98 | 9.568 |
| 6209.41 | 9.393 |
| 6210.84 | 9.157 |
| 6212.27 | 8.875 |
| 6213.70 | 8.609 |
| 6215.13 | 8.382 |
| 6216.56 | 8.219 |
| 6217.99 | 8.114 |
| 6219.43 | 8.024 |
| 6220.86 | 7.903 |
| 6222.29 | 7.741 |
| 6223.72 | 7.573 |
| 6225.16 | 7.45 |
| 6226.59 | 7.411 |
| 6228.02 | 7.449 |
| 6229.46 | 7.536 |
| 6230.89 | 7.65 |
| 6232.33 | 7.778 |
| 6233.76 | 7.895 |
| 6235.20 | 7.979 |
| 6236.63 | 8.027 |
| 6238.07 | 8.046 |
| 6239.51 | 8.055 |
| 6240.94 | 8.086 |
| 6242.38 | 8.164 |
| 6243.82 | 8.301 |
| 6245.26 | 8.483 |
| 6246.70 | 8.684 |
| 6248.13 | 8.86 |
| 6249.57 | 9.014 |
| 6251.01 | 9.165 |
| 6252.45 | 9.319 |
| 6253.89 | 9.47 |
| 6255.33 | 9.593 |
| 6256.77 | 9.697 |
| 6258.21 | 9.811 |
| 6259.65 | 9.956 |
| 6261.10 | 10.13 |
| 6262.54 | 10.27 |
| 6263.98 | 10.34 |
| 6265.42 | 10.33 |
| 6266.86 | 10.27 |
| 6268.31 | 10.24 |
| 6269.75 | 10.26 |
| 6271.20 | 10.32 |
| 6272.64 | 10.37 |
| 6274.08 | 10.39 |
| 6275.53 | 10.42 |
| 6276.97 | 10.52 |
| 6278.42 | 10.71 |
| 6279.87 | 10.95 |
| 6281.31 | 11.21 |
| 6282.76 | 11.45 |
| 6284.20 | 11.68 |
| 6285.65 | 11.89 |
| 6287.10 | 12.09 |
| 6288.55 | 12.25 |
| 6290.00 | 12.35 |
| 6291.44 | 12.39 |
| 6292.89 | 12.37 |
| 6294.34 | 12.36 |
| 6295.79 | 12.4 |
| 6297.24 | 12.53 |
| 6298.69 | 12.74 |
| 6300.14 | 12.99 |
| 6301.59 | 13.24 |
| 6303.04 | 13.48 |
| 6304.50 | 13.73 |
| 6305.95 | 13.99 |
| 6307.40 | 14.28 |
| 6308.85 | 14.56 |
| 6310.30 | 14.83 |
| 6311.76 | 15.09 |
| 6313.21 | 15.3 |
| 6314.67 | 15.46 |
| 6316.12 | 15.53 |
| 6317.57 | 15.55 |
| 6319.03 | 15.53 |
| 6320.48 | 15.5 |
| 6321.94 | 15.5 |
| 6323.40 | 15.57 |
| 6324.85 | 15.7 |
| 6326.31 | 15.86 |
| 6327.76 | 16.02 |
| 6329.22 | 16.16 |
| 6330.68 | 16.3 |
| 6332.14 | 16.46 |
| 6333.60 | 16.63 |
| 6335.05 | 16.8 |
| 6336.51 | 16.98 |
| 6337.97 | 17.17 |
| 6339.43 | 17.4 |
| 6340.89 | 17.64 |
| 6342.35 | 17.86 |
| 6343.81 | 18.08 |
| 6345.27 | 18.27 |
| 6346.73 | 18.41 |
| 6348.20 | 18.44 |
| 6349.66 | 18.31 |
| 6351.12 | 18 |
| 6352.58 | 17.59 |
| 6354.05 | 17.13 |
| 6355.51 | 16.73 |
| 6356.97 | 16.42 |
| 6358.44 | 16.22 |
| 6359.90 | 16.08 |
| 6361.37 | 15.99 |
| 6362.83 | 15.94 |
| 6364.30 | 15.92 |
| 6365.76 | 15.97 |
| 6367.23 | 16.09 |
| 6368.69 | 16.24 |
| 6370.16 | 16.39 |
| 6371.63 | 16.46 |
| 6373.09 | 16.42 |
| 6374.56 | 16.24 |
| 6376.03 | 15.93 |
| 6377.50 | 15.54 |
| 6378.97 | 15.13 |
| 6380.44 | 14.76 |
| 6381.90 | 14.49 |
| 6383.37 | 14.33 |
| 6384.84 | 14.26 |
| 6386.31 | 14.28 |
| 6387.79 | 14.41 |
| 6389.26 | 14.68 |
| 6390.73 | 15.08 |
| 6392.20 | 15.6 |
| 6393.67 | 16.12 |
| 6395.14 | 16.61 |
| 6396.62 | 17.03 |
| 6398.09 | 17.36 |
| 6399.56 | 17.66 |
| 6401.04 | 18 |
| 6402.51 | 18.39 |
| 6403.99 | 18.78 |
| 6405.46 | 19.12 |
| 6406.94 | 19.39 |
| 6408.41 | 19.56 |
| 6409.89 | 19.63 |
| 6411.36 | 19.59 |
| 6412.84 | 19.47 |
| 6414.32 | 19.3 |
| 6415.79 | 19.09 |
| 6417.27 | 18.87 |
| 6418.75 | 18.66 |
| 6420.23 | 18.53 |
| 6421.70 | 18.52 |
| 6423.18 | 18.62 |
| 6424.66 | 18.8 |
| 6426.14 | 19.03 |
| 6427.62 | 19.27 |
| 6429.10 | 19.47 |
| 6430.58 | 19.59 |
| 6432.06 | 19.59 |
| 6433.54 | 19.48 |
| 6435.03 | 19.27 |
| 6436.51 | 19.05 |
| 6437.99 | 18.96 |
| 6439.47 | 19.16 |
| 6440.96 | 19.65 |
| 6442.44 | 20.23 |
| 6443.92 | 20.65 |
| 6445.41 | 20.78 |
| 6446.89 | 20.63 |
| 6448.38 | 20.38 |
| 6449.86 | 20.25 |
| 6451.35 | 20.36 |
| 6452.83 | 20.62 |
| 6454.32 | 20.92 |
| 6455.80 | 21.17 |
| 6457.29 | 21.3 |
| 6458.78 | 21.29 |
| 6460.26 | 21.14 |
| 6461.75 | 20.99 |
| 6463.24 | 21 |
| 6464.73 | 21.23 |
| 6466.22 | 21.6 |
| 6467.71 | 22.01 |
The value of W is 1.69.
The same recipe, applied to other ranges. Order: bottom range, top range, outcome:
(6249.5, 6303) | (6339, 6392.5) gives 1.48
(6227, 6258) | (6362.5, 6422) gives 2.00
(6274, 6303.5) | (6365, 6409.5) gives 1.37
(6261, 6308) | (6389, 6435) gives 1.58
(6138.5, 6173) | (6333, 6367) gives 1.36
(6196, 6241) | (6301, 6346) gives 1.89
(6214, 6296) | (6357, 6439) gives 1.81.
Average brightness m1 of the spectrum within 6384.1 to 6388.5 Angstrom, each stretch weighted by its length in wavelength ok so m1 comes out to 14.3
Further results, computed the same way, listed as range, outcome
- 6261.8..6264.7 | 10.3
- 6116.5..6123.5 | 14.6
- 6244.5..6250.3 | 8.76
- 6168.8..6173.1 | 9.73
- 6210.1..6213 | 9.02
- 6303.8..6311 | 14.3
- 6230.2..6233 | 7.7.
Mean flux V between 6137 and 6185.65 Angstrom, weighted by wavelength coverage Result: 12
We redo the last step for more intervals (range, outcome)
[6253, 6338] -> 13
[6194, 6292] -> 9.35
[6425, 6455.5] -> 19.9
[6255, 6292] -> 10.8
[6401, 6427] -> 19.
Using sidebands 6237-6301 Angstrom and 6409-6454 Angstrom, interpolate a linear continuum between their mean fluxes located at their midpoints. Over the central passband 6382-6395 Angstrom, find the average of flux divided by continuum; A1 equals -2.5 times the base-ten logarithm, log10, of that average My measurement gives 0.151 mag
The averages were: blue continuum 10.4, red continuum 19.5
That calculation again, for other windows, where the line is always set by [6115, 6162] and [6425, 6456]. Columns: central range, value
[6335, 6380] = 0.103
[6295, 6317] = 0.249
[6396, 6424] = 0.037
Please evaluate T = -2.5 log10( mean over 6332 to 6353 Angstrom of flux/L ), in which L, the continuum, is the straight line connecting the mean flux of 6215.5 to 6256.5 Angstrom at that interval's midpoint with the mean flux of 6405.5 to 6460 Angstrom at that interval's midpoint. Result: -0.22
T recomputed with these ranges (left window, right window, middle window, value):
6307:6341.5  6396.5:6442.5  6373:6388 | 0.179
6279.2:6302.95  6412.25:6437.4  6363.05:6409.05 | 0.051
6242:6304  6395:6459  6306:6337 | -0.163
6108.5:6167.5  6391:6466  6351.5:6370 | 0.113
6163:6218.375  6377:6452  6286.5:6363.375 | -0.062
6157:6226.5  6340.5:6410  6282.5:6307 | 0.063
